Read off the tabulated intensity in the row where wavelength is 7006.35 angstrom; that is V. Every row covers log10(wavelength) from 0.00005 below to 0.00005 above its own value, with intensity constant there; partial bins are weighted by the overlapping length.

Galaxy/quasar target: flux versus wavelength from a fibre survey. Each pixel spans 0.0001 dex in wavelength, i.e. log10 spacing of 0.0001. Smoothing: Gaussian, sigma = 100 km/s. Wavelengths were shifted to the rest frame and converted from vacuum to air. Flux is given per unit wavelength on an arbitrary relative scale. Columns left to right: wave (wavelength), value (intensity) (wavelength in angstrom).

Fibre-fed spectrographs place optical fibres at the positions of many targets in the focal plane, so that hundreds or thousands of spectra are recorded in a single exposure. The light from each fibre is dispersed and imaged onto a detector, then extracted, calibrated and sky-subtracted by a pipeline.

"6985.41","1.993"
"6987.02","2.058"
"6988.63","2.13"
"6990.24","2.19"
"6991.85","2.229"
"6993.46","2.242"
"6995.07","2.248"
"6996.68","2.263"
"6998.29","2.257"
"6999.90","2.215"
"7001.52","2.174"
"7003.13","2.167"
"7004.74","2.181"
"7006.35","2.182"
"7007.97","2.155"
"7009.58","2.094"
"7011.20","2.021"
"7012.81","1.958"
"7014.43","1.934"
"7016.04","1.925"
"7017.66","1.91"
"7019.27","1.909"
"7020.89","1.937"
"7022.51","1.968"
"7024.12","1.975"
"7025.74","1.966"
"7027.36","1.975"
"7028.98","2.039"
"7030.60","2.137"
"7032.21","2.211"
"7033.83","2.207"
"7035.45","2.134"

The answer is 2.182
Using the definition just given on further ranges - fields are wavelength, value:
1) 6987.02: 2.058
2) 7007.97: 2.155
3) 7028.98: 2.039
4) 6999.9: 2.215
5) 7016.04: 1.925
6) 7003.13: 2.167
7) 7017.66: 1.91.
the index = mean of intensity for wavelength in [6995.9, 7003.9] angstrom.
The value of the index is 2.21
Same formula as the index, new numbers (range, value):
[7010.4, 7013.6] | 1.99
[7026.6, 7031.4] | 2.05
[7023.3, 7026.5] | 1.97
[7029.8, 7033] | 2.18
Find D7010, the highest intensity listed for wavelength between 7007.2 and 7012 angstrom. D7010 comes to 2.155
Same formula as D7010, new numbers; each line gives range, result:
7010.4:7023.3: 2.021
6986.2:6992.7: 2.229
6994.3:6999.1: 2.263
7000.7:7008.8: 2.182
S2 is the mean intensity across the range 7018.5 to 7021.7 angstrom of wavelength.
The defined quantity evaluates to 1.92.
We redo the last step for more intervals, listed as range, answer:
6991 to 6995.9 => 2.24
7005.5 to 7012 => 2.11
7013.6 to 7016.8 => 1.93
